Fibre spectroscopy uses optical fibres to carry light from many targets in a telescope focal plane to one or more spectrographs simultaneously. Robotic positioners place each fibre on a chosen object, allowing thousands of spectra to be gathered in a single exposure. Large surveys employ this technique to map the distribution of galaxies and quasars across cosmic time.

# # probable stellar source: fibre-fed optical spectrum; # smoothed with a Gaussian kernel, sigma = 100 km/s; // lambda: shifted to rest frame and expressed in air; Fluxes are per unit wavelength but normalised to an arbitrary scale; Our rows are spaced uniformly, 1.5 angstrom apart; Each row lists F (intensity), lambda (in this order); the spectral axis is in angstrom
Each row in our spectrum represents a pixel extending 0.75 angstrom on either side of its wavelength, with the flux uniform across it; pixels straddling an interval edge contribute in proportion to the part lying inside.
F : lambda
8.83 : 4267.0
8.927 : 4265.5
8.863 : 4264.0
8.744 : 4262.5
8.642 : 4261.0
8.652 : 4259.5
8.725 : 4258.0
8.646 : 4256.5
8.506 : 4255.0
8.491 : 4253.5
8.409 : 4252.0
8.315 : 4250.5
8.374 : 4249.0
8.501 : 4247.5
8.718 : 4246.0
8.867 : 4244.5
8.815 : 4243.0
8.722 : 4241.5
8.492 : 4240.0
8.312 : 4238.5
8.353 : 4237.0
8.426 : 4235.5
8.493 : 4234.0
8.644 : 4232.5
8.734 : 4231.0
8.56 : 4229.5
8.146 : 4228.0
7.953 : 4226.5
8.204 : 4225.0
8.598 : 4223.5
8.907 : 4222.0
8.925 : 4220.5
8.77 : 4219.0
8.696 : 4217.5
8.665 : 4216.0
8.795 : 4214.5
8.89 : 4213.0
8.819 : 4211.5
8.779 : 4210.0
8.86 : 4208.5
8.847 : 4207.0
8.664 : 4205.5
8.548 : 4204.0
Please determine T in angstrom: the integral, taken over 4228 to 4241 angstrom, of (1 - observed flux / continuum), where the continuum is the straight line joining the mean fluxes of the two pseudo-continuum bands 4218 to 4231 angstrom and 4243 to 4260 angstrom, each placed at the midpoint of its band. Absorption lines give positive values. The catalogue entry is 0.1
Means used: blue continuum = 8.52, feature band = 8.49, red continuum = 8.57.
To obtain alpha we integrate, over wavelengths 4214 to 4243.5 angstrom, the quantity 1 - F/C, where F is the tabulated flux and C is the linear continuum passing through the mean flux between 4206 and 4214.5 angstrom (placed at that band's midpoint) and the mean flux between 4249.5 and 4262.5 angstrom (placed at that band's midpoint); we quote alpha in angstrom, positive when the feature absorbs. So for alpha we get 0.6 angstrom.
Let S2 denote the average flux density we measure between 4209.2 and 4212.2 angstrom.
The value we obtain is 8.8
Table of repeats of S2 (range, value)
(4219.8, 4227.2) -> 8.52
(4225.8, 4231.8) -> 8.35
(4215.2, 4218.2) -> 8.68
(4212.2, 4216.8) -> 8.78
